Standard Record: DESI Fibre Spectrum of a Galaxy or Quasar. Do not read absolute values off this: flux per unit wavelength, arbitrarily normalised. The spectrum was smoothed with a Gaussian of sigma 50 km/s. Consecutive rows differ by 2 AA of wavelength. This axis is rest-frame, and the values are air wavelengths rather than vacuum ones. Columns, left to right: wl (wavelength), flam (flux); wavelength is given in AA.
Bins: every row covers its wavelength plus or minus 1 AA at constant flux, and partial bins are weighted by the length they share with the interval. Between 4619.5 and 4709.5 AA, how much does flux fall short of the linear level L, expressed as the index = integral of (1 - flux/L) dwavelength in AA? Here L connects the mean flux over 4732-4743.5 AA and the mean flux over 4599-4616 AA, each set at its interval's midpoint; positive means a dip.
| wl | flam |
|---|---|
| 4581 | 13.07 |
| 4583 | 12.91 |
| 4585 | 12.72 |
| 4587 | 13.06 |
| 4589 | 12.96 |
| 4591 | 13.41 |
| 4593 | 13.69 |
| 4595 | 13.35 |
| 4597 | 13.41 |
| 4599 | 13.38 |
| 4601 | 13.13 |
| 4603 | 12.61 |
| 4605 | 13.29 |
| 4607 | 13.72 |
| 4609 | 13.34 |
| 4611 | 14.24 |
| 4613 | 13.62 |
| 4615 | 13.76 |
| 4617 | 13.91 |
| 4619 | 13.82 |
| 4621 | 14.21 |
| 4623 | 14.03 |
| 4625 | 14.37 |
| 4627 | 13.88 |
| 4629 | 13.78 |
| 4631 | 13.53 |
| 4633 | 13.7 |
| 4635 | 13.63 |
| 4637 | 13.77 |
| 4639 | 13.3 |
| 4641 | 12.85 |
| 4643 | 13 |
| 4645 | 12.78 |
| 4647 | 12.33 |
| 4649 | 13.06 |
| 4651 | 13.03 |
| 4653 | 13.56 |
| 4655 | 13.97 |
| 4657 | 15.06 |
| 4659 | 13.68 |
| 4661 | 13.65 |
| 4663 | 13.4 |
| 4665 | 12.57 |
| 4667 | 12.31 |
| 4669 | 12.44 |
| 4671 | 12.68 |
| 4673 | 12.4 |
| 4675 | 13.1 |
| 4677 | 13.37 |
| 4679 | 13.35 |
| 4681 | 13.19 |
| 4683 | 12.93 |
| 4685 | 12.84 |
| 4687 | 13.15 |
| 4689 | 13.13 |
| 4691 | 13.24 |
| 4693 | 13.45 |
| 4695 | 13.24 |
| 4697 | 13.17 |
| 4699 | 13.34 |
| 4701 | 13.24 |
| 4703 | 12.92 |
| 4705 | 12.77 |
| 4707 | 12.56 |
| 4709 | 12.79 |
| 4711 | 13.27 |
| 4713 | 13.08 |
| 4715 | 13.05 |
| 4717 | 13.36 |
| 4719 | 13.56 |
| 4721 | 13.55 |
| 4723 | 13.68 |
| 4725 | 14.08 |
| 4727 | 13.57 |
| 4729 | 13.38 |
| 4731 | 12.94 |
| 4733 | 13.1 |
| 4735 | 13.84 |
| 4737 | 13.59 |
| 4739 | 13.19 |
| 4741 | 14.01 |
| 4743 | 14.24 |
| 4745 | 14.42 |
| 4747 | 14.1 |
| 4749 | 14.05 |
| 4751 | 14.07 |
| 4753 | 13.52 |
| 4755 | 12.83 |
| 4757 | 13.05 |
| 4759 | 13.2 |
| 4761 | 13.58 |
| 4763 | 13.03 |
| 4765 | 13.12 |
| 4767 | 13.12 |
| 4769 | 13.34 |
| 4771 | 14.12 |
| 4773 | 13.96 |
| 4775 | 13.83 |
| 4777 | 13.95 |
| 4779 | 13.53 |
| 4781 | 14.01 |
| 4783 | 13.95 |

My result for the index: 1.8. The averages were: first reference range 13.5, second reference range 13.6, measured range 13.3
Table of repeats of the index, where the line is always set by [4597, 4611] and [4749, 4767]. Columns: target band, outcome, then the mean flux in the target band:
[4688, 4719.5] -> 0.5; 13.1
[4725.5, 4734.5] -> 0.0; 13.3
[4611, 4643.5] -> -1.0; 13.7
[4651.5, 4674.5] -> 0.2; 13.2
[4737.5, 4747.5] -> -0.5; 14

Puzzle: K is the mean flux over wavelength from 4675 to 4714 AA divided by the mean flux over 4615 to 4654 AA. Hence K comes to 0.97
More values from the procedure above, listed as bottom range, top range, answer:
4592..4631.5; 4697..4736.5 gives 0.97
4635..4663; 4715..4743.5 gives 1.01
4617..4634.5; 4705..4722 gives 0.94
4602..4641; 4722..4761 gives 1.00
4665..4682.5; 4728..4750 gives 1.07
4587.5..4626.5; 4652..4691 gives 0.97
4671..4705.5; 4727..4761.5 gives 1.04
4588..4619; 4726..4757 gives 1.01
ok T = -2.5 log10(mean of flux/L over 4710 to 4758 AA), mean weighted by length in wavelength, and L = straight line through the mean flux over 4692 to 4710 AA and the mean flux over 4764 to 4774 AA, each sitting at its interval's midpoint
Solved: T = -0.02 mag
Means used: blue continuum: 13.1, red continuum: 13.5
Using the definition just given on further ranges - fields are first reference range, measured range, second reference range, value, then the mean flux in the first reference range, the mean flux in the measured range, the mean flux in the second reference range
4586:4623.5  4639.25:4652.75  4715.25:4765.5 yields 0.05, 13.5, 12.9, 13.6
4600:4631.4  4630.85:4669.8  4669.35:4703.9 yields 0.01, 13.7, 13.3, 13.1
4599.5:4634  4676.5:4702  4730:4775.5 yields 0.03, 13.7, 13.2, 13.6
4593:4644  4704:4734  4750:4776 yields 0.02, 13.6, 13.2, 13.4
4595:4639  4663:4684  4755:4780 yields 0.06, 13.7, 12.9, 13.5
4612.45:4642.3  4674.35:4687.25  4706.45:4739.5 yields 0.03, 13.7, 13.1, 13.3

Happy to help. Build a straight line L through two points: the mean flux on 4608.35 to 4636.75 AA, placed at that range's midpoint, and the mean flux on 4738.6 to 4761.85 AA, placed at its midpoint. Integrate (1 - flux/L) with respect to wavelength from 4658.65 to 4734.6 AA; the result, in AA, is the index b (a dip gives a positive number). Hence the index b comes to 3.4 AA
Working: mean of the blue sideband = 13.8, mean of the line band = 13.1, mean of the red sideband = 13.7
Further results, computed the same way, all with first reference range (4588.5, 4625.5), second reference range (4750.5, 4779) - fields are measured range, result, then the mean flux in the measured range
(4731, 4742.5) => -0.03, 13.5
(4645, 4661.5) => 0.08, 13.5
